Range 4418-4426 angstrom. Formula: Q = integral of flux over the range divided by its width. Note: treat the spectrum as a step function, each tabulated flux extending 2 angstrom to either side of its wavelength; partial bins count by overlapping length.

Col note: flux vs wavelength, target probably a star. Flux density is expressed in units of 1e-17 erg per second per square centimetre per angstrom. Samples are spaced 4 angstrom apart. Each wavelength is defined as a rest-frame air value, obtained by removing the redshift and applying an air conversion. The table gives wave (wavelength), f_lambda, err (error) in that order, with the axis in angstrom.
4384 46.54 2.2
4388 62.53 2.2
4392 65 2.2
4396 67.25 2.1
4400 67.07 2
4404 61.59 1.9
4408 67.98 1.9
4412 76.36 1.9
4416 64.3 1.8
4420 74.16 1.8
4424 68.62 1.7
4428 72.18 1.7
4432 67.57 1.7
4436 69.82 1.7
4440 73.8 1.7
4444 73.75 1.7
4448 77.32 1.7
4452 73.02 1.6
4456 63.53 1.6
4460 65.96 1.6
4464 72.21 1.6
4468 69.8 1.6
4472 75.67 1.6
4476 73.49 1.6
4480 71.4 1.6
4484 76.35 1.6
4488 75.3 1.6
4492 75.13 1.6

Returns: 71.4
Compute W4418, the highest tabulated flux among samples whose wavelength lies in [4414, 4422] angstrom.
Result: 74.16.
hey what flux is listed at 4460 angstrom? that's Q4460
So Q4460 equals 65.96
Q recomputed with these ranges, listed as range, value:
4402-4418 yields 67.6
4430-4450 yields 72.5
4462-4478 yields 72.8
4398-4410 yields 65.5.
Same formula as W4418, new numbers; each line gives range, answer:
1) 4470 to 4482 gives 75.67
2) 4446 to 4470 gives 77.32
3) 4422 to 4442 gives 73.8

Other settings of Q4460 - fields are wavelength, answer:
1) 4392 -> 65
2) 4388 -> 62.53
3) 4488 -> 75.3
